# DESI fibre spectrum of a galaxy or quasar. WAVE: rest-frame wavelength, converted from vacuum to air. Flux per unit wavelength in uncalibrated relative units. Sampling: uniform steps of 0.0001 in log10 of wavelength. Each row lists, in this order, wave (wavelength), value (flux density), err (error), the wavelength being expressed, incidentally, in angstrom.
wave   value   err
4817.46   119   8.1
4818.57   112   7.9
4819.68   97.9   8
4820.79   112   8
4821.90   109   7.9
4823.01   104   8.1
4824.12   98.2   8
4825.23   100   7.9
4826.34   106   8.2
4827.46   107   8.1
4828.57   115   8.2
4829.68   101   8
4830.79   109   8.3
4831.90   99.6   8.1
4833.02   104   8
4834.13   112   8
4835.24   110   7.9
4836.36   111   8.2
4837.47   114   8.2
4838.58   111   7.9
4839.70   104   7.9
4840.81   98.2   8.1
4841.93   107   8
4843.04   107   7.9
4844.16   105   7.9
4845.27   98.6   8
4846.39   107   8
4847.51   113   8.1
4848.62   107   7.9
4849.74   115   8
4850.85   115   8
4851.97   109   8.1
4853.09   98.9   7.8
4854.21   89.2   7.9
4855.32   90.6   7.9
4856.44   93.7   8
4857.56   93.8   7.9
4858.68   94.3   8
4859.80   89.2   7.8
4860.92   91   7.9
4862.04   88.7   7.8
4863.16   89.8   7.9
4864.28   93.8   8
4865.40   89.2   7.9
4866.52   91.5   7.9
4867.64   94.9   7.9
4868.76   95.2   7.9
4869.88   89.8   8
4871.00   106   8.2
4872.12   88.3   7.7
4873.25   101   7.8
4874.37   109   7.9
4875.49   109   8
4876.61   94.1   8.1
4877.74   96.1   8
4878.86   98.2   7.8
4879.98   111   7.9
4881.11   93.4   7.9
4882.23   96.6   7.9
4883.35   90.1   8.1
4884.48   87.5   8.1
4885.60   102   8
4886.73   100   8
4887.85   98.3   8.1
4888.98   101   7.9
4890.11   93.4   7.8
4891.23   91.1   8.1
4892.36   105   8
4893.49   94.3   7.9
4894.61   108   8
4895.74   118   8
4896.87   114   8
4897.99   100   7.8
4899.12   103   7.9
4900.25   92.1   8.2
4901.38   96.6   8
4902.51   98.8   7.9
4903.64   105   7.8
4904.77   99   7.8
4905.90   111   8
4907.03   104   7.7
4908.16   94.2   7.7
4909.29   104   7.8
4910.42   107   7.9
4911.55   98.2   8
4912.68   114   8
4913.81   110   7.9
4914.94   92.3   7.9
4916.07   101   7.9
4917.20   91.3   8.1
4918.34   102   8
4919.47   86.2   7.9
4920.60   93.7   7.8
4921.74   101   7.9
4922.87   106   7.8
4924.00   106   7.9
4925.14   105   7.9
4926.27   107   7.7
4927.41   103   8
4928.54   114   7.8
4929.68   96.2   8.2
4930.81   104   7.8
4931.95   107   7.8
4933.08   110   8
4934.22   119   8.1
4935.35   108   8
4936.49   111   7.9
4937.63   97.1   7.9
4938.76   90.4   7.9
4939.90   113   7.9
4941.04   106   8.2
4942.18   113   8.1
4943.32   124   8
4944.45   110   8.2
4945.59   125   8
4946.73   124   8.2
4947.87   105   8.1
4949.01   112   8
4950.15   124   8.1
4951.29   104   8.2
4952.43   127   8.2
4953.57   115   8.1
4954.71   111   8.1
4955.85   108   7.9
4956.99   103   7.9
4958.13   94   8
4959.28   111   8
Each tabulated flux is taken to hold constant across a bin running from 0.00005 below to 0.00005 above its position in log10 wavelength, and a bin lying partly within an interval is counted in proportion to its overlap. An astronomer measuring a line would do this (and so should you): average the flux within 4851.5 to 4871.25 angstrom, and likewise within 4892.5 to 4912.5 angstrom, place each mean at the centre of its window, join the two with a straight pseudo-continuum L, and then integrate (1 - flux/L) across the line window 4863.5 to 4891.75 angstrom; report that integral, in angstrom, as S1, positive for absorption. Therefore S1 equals 0.1 angstrom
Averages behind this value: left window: 93.5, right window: 103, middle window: 96.8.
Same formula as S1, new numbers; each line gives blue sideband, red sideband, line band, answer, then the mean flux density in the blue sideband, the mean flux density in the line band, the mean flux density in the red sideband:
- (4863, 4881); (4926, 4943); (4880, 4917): 0.2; 97.4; 101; 107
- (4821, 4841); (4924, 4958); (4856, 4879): 2.7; 107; 95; 110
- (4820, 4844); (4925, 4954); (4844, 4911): 5.5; 106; 99.4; 111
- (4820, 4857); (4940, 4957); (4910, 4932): 2.0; 105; 102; 114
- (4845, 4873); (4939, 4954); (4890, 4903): 0.4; 97.3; 101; 115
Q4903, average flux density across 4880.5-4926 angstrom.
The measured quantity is 100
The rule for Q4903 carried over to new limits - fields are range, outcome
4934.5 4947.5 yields 111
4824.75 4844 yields 107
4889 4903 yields 101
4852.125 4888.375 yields 95.6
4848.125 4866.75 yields 96.5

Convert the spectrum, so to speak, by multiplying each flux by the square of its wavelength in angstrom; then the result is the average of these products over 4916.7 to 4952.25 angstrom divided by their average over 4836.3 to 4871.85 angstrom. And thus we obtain 1.1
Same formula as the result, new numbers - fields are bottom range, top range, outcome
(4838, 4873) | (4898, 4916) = 1.05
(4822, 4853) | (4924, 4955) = 1.08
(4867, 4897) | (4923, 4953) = 1.14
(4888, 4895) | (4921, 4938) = 1.10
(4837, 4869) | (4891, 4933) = 1.05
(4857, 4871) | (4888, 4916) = 1.12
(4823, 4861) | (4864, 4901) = 0.97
